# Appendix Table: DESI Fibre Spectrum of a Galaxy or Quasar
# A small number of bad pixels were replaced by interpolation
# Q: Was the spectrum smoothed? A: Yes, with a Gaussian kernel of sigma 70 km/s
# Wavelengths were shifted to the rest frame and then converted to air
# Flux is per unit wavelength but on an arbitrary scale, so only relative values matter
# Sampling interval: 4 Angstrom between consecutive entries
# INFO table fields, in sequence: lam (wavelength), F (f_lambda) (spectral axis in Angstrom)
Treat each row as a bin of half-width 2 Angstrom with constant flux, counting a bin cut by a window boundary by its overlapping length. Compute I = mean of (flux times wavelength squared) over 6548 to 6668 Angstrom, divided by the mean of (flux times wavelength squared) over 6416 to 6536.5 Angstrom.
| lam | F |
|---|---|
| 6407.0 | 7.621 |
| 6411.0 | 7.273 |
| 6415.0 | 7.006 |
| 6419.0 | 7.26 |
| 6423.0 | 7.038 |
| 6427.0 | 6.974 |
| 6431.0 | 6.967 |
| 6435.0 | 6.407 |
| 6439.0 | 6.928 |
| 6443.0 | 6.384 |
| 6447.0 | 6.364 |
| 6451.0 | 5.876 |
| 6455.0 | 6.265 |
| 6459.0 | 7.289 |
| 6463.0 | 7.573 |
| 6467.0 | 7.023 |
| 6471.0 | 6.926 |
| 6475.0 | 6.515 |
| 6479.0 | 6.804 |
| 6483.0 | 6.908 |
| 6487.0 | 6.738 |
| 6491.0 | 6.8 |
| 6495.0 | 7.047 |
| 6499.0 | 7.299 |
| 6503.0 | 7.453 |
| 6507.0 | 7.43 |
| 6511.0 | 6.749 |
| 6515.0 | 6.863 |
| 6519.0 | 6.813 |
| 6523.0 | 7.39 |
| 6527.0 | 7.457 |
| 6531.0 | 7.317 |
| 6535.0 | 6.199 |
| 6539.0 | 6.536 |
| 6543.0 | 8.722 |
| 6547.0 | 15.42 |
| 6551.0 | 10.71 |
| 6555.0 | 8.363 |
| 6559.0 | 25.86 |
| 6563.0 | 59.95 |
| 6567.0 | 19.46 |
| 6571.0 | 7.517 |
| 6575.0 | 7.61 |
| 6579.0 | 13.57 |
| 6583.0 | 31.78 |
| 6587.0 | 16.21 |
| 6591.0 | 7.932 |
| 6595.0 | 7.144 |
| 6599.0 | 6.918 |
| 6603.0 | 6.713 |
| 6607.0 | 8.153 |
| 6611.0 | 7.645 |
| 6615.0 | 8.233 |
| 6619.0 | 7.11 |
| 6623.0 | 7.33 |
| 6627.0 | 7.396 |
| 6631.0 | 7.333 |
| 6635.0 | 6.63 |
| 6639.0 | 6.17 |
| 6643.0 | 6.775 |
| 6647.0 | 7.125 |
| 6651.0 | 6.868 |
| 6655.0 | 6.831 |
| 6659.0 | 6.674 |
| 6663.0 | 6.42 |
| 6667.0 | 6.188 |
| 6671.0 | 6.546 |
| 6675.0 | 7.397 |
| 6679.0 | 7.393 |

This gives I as 1.7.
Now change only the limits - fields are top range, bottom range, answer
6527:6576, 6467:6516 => 2.22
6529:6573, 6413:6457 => 2.49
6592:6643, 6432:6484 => 1.13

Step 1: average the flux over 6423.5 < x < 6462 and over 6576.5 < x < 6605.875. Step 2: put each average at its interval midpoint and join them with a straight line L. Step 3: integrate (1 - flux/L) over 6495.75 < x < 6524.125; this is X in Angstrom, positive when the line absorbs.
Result 6.7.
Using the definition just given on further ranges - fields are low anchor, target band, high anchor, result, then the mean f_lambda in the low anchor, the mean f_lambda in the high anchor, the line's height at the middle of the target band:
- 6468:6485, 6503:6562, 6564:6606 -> 2.2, 6.8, 13.5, 10.3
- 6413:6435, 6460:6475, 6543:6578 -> 5.0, 6.99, 18.6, 10.7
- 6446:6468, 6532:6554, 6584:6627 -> -3.8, 6.74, 8.84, 7.95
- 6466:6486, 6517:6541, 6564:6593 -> 9.8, 6.82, 16.4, 11.8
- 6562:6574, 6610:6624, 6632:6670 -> 6.4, 24.6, 6.65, 14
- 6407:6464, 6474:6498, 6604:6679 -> 0.2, 6.84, 7.05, 6.89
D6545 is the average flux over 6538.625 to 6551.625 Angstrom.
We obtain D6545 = 10.8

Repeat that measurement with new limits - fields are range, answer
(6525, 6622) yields 13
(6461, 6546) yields 7.17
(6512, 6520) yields 6.83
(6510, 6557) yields 8.24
